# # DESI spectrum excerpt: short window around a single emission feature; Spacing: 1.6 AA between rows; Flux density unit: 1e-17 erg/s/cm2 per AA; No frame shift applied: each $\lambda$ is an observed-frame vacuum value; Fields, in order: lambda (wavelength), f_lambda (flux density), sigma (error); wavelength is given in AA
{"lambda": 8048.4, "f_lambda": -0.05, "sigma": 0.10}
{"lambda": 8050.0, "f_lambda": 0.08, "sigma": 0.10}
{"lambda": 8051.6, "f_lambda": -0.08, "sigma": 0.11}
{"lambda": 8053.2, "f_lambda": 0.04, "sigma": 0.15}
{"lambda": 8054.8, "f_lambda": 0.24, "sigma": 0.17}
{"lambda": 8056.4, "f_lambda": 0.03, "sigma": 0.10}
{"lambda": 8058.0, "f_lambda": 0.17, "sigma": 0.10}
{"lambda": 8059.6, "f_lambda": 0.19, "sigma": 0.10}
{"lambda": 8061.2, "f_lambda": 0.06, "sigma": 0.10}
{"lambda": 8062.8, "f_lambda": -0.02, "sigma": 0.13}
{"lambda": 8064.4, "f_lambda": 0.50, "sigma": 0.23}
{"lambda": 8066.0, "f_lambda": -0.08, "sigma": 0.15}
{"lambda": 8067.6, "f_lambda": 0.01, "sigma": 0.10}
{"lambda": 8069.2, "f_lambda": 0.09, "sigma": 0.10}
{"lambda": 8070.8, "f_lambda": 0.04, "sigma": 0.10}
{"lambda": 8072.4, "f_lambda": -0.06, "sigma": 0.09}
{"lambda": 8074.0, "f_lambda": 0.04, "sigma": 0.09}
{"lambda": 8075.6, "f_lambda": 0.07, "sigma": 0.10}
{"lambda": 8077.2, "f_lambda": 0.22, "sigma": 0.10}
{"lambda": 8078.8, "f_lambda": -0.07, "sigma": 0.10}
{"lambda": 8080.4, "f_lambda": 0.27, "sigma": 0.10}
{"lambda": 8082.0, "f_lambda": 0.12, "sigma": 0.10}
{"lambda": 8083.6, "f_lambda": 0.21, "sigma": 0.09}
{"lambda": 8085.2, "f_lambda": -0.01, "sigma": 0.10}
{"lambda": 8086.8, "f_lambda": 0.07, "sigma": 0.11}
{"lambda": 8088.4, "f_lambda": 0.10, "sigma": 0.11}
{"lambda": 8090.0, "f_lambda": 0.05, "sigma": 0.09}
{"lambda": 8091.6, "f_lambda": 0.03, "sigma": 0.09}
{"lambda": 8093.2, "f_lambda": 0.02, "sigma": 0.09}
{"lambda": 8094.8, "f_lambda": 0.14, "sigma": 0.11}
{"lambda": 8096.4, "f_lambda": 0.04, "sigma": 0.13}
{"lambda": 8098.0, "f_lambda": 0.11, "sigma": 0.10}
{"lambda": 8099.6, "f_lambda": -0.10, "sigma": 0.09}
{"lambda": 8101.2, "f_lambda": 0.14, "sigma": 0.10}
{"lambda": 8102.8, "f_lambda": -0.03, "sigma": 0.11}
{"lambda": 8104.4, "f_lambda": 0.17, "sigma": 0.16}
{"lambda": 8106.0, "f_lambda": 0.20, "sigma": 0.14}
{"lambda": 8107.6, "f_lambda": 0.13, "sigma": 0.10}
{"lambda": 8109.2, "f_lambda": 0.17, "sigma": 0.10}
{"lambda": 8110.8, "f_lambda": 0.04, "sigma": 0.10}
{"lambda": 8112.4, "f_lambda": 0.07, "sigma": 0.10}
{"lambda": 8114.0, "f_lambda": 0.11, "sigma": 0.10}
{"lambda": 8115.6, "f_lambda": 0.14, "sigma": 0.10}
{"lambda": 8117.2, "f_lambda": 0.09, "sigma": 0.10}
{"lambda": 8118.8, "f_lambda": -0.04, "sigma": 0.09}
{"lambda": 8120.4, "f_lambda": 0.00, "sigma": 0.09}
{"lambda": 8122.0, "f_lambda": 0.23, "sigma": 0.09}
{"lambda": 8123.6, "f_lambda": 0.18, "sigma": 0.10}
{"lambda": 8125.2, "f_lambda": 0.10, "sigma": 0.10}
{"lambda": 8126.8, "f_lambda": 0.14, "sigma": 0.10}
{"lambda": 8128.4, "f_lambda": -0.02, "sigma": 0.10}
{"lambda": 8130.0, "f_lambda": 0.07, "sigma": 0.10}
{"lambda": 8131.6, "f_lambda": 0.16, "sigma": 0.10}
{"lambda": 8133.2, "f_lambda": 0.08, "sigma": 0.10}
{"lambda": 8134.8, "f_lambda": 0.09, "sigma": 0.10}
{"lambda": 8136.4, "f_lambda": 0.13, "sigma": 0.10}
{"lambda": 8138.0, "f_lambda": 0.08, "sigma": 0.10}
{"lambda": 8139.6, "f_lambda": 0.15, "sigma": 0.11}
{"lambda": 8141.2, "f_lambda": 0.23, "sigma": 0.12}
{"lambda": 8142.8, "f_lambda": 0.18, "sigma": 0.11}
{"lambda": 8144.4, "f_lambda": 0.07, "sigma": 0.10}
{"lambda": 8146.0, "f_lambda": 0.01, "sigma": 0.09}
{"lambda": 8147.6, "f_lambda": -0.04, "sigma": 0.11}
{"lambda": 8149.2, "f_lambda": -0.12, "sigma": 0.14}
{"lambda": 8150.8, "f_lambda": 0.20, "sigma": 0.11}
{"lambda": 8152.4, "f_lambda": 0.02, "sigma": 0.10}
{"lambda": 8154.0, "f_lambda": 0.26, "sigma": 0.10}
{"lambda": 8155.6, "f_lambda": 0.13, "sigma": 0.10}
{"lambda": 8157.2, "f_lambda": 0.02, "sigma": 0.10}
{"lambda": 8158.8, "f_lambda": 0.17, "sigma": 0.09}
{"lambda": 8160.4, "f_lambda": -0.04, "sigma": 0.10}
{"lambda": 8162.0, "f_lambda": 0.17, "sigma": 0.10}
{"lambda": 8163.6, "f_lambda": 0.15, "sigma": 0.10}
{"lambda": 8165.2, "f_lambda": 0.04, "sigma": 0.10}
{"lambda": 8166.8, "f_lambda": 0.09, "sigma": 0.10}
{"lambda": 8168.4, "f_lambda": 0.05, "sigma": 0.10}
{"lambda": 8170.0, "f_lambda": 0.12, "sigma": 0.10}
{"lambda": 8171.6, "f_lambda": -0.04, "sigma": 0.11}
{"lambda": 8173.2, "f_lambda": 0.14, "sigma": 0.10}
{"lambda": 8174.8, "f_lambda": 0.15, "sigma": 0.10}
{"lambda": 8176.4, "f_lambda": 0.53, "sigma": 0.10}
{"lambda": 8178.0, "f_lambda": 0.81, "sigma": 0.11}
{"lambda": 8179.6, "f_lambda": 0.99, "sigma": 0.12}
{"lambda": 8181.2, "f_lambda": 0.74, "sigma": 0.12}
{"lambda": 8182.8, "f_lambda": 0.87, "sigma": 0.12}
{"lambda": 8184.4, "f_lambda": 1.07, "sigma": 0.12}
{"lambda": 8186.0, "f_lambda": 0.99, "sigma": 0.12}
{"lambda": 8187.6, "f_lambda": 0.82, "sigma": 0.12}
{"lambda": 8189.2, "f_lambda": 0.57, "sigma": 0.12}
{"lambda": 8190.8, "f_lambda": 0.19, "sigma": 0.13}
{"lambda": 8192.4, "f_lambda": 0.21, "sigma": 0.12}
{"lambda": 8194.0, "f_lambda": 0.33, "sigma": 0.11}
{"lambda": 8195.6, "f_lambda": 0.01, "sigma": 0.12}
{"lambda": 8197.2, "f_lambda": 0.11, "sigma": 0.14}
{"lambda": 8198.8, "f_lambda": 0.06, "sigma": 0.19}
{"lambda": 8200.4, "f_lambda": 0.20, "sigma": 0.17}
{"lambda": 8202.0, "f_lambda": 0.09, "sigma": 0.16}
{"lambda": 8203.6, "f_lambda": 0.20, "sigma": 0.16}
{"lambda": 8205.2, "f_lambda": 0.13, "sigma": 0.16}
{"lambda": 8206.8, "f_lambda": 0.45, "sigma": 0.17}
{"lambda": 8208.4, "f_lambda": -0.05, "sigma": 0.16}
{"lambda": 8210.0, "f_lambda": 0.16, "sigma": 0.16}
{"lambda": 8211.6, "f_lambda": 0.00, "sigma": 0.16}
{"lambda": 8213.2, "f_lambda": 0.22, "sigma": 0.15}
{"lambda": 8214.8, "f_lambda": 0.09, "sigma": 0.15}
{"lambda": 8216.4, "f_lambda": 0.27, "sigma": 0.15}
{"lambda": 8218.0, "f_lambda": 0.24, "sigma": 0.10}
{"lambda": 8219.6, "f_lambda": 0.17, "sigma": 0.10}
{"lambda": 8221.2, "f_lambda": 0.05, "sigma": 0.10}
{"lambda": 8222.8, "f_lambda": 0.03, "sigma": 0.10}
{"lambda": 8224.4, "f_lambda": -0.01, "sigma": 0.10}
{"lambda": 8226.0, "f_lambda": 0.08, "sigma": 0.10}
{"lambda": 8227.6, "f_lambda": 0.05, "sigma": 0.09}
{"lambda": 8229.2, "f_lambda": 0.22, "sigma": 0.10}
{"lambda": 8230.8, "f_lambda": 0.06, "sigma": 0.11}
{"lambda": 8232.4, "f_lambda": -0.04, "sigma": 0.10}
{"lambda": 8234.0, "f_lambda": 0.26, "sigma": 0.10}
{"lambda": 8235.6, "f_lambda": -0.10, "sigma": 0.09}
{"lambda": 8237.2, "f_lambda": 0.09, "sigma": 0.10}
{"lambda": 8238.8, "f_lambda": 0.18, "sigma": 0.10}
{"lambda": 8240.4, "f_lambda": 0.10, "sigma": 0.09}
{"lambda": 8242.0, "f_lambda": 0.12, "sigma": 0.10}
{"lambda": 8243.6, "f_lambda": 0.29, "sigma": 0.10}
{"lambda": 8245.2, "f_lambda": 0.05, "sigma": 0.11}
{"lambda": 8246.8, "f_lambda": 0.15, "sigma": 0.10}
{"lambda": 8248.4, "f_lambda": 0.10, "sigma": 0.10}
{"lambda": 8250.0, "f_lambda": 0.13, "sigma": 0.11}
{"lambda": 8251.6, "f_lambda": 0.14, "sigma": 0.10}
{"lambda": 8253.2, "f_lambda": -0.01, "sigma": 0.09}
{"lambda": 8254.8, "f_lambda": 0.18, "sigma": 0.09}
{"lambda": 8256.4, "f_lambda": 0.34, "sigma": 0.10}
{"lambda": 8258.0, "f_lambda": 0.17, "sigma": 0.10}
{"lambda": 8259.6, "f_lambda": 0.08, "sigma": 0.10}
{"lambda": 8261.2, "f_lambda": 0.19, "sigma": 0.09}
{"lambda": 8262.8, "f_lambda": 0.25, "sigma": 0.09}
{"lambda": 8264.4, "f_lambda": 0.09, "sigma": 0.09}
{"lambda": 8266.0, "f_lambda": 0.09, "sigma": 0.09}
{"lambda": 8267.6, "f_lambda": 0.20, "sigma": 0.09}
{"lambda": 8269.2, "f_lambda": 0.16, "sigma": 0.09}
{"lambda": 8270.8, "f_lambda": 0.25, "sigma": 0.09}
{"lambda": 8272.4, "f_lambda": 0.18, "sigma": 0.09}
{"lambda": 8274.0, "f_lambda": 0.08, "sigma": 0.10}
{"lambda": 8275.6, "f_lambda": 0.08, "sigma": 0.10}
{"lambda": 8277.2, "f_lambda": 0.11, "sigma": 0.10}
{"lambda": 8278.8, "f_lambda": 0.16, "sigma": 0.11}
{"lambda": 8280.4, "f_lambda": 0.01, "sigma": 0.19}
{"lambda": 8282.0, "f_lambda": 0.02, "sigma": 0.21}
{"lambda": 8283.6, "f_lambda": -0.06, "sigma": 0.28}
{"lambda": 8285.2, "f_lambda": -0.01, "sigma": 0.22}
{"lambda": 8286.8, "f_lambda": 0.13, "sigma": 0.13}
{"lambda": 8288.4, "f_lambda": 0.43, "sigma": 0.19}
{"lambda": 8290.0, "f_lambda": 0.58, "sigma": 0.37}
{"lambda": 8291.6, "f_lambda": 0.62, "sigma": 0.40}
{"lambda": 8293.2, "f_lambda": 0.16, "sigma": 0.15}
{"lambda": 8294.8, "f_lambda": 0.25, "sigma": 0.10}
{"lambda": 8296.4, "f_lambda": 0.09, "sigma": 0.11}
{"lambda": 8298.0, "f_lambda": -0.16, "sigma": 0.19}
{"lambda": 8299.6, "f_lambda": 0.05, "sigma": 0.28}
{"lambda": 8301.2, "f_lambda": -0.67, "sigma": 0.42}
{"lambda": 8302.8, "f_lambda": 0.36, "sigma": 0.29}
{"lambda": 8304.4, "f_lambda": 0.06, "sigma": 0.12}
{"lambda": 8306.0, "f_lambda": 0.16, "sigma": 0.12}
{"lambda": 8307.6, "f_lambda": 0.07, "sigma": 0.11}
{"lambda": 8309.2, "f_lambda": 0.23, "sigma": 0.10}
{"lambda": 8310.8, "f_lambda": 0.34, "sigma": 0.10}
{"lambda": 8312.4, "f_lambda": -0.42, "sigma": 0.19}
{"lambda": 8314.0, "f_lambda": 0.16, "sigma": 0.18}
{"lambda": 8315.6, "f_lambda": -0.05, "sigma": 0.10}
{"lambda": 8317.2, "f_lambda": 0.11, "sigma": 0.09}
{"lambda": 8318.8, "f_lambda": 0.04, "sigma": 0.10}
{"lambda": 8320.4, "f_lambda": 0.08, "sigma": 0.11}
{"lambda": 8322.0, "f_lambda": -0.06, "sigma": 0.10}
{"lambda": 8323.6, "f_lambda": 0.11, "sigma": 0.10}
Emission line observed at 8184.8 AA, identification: [O II] 3727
